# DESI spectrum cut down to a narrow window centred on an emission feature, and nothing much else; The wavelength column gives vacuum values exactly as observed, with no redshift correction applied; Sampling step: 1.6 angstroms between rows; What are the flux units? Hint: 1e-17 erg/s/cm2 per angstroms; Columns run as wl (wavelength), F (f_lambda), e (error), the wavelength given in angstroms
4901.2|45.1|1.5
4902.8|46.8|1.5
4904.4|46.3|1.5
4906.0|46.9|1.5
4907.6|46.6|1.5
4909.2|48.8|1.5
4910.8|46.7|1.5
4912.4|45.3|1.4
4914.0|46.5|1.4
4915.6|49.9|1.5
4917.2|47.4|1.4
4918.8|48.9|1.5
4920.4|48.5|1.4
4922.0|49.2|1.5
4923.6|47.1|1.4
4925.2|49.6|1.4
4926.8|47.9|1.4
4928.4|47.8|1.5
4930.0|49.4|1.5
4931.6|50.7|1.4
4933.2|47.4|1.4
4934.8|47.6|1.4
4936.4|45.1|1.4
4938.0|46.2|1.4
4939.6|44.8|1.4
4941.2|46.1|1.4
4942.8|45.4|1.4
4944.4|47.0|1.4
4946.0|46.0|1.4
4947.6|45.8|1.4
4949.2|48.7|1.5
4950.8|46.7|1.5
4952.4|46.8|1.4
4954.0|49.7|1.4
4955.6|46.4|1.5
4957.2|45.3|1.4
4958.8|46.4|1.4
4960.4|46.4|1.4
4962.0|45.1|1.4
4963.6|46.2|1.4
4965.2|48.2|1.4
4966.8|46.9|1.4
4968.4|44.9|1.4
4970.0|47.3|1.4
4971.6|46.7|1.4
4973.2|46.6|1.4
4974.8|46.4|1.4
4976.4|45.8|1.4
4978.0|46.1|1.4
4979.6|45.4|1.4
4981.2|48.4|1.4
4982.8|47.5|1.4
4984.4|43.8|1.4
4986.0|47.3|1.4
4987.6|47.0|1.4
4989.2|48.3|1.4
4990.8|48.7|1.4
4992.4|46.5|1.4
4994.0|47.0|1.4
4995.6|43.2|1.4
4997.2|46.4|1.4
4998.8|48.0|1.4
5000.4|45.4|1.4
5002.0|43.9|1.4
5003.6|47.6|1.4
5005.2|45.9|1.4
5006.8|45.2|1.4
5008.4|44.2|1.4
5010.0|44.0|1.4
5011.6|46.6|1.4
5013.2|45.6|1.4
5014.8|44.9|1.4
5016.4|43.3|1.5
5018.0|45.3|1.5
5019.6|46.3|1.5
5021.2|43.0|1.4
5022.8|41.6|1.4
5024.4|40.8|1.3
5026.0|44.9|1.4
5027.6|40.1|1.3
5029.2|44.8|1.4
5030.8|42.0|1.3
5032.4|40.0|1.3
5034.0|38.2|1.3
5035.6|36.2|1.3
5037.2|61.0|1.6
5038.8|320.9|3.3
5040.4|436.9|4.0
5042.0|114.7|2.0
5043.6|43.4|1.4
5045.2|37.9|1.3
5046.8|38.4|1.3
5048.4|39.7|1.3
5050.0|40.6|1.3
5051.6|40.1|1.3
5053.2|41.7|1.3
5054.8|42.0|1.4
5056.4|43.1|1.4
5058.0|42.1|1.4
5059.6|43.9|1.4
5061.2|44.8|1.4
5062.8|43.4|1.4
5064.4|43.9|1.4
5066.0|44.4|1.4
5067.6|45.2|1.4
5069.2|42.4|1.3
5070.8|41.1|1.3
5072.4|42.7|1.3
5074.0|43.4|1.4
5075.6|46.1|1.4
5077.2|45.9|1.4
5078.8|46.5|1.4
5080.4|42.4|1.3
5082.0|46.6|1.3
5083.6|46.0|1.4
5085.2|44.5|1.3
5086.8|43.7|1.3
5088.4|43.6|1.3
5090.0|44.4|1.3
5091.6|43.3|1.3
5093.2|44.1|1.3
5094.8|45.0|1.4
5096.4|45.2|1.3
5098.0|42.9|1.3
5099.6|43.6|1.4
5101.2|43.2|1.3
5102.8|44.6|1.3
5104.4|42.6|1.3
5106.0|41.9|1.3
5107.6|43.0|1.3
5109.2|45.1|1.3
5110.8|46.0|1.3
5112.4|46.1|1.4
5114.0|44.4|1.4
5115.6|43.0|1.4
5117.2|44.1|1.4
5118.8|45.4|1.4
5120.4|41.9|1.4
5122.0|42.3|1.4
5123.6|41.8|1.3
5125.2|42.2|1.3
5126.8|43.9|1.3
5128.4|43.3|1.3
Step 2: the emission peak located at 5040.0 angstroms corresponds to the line H-beta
